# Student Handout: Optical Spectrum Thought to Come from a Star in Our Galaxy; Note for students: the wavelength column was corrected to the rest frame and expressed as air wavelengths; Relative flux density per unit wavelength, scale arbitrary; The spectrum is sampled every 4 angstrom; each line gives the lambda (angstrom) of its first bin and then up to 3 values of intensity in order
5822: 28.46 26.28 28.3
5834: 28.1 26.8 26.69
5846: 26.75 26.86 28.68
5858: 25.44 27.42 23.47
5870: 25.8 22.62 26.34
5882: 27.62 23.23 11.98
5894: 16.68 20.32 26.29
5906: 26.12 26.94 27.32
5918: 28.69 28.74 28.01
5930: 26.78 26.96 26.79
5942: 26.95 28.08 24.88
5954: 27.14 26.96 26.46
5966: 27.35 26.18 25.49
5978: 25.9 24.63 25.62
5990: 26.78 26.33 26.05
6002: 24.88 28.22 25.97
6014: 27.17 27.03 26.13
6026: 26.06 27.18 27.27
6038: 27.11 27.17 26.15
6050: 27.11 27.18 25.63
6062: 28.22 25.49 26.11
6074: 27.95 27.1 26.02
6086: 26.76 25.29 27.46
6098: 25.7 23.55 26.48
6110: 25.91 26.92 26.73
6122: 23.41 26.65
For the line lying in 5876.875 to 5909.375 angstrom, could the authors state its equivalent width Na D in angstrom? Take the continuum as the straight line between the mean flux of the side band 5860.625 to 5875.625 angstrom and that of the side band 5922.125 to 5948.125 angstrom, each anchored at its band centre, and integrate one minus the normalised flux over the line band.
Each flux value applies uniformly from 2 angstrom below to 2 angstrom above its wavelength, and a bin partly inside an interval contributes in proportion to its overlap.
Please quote 4.20 angstrom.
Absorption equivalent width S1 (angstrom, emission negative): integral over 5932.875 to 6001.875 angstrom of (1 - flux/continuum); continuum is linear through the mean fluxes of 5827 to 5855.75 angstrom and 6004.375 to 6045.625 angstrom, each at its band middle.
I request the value 1.8 angstrom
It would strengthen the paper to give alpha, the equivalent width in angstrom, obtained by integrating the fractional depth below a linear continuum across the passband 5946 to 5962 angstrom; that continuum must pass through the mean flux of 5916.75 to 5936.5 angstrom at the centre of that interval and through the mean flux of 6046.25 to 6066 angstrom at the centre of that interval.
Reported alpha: 0.6 angstrom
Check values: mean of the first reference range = 27.8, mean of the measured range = 26.6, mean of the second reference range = 26.8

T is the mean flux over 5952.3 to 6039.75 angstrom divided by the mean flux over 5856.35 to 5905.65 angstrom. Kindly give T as 1.14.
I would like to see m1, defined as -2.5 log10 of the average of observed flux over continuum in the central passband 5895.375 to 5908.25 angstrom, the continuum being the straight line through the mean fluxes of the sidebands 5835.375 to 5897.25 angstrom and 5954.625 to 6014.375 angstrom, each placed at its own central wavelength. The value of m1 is 0.05 mag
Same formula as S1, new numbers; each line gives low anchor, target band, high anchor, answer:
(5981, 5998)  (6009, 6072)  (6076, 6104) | -1.8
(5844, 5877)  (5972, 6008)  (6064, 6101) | 0.2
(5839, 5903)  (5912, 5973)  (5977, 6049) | -4.4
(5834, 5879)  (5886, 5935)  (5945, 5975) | 3.5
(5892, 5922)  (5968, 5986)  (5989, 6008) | 0.4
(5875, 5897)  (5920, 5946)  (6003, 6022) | -4.6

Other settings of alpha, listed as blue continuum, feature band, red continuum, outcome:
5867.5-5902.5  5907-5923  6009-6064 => -3.2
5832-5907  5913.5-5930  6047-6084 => -1.9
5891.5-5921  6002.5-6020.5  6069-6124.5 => -1.0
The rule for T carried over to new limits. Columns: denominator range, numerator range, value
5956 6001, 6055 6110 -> 1.01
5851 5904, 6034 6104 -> 1.12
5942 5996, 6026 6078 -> 1.02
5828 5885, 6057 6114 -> 0.99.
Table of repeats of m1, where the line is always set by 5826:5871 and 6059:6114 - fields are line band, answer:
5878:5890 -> 0.15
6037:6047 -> -0.02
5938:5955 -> -0.01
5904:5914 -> 0.00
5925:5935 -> -0.02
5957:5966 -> -0.01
